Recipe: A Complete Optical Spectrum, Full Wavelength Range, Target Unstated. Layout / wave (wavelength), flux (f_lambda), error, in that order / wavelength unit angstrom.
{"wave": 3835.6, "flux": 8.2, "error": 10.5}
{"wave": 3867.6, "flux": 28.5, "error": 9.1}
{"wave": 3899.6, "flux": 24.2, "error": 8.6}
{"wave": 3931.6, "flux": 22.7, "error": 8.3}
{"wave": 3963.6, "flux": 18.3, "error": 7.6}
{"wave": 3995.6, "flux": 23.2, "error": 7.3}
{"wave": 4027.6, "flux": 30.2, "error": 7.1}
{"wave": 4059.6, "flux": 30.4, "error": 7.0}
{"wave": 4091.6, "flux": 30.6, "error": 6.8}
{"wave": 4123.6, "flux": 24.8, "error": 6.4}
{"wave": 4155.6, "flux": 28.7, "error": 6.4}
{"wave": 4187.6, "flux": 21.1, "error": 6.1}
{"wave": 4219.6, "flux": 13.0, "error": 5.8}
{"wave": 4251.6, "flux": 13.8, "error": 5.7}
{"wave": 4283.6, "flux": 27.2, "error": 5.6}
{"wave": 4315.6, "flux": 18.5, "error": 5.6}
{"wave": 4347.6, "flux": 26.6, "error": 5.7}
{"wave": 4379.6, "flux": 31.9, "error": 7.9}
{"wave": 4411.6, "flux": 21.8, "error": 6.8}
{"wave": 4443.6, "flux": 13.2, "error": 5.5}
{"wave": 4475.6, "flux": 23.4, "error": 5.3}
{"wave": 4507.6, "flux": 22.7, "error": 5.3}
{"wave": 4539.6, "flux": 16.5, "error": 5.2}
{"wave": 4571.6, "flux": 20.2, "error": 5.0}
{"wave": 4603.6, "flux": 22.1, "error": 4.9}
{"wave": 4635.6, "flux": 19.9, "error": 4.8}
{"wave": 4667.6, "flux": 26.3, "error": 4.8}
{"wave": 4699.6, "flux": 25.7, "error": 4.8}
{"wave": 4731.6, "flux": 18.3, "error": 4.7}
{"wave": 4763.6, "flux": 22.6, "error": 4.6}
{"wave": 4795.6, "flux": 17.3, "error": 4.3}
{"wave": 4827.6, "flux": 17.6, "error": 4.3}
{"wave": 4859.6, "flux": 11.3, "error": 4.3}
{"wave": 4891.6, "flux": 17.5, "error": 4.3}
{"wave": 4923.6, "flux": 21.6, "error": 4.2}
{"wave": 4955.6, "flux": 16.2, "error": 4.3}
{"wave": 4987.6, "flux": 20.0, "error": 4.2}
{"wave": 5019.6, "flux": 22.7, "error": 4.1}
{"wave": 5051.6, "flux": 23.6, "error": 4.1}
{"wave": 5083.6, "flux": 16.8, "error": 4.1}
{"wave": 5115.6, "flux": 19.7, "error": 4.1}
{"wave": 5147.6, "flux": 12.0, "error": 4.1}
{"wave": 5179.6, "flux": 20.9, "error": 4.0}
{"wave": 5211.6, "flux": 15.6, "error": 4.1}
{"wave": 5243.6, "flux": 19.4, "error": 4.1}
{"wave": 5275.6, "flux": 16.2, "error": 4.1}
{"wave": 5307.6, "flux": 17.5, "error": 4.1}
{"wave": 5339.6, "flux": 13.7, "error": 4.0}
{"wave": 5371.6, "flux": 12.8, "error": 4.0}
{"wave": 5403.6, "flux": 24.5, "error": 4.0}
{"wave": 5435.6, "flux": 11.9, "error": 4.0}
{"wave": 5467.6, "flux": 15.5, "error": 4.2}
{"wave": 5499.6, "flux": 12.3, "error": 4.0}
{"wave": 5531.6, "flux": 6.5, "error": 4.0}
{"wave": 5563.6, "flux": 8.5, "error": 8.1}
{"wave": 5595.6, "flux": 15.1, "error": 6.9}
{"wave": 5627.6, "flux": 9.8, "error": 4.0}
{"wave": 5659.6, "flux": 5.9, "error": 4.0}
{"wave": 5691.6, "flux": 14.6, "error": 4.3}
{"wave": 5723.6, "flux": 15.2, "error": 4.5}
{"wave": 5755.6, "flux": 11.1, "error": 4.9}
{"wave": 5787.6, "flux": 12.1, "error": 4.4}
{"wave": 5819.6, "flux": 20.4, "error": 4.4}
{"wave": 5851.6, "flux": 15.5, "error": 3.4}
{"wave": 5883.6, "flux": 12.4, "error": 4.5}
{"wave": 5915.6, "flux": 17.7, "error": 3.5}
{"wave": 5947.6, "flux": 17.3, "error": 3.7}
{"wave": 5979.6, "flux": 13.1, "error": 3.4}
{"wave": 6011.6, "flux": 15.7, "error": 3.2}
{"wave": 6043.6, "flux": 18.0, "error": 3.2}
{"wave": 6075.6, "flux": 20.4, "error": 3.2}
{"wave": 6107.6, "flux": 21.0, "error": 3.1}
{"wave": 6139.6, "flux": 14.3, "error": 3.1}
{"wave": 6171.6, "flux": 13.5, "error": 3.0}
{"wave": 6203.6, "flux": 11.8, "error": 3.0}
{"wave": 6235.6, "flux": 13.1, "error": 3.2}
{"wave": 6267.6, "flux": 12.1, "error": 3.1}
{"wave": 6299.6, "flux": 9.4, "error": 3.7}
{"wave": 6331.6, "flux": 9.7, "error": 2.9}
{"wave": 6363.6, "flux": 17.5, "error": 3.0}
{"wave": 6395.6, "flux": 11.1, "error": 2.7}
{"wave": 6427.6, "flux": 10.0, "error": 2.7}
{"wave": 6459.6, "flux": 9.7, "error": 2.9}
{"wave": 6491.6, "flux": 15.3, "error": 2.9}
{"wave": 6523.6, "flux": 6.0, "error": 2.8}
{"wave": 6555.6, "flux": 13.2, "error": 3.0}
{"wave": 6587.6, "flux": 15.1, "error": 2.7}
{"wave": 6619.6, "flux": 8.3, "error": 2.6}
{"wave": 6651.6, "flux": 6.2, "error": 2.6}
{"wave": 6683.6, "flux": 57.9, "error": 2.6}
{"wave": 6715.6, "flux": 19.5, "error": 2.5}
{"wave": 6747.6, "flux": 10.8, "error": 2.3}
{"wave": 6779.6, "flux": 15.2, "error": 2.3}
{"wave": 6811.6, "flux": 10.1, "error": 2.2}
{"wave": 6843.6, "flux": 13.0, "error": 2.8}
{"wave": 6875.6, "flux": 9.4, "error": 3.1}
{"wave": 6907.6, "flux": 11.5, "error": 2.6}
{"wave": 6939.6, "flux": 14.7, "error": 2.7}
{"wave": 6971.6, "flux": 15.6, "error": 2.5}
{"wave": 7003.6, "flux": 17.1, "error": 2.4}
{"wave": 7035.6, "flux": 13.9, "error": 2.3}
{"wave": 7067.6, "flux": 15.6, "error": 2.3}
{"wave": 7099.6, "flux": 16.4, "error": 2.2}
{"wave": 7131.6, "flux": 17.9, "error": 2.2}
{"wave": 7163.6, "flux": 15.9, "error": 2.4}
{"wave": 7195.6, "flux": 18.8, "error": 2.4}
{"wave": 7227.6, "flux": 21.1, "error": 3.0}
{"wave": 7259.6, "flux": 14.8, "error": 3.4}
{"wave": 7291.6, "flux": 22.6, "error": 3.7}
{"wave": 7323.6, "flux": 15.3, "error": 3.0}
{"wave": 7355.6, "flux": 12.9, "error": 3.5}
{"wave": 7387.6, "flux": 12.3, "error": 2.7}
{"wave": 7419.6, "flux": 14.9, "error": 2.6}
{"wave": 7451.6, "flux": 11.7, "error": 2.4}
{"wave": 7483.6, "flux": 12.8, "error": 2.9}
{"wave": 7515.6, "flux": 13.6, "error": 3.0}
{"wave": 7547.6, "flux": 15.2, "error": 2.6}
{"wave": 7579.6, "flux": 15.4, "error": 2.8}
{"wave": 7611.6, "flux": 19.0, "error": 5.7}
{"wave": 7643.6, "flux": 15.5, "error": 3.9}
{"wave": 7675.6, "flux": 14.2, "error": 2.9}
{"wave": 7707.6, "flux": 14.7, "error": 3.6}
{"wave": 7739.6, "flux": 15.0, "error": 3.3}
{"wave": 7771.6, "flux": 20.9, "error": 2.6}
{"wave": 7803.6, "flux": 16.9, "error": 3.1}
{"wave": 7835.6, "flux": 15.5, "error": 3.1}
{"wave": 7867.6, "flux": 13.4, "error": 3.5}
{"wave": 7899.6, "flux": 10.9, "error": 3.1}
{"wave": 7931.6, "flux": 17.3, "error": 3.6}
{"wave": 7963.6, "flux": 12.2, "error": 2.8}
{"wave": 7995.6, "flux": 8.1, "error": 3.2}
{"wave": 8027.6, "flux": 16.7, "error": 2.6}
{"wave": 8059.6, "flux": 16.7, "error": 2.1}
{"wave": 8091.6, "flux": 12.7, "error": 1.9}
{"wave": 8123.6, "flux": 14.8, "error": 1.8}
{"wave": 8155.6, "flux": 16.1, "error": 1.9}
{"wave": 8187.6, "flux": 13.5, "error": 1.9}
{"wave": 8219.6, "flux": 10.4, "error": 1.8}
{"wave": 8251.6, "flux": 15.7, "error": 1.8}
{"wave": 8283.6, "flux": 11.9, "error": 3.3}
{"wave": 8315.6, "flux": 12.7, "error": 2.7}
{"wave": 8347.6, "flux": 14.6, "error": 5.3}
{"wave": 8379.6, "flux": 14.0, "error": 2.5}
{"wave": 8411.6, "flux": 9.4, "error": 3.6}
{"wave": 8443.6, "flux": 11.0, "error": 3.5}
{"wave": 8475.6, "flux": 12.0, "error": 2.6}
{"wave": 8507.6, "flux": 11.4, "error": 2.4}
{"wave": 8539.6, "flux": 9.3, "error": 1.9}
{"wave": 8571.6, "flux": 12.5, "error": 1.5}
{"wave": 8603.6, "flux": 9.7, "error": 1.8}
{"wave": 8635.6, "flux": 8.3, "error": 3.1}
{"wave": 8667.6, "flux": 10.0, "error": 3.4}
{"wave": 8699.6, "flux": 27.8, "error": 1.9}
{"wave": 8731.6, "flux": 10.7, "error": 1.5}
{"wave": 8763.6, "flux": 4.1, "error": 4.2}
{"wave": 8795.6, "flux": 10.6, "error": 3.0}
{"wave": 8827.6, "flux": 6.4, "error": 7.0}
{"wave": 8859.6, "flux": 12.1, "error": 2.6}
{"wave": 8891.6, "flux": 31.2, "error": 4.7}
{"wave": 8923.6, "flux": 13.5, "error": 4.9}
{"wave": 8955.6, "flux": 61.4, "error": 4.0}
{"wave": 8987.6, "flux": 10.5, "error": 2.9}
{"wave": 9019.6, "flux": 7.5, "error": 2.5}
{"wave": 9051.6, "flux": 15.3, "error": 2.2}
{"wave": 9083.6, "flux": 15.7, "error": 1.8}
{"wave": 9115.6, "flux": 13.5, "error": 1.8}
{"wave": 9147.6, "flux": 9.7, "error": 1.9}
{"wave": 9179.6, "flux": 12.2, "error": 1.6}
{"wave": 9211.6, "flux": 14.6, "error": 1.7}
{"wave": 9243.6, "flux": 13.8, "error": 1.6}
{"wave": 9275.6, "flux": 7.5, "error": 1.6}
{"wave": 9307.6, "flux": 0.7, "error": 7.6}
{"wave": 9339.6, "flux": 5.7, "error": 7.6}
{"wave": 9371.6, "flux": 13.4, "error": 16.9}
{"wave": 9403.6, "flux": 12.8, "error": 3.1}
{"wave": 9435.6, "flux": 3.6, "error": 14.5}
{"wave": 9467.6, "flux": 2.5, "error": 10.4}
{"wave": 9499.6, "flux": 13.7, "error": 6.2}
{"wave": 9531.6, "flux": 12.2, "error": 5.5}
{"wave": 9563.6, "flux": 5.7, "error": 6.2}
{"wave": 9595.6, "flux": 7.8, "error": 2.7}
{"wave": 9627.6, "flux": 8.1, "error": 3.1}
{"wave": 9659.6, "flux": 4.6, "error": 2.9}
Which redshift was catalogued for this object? 0.790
